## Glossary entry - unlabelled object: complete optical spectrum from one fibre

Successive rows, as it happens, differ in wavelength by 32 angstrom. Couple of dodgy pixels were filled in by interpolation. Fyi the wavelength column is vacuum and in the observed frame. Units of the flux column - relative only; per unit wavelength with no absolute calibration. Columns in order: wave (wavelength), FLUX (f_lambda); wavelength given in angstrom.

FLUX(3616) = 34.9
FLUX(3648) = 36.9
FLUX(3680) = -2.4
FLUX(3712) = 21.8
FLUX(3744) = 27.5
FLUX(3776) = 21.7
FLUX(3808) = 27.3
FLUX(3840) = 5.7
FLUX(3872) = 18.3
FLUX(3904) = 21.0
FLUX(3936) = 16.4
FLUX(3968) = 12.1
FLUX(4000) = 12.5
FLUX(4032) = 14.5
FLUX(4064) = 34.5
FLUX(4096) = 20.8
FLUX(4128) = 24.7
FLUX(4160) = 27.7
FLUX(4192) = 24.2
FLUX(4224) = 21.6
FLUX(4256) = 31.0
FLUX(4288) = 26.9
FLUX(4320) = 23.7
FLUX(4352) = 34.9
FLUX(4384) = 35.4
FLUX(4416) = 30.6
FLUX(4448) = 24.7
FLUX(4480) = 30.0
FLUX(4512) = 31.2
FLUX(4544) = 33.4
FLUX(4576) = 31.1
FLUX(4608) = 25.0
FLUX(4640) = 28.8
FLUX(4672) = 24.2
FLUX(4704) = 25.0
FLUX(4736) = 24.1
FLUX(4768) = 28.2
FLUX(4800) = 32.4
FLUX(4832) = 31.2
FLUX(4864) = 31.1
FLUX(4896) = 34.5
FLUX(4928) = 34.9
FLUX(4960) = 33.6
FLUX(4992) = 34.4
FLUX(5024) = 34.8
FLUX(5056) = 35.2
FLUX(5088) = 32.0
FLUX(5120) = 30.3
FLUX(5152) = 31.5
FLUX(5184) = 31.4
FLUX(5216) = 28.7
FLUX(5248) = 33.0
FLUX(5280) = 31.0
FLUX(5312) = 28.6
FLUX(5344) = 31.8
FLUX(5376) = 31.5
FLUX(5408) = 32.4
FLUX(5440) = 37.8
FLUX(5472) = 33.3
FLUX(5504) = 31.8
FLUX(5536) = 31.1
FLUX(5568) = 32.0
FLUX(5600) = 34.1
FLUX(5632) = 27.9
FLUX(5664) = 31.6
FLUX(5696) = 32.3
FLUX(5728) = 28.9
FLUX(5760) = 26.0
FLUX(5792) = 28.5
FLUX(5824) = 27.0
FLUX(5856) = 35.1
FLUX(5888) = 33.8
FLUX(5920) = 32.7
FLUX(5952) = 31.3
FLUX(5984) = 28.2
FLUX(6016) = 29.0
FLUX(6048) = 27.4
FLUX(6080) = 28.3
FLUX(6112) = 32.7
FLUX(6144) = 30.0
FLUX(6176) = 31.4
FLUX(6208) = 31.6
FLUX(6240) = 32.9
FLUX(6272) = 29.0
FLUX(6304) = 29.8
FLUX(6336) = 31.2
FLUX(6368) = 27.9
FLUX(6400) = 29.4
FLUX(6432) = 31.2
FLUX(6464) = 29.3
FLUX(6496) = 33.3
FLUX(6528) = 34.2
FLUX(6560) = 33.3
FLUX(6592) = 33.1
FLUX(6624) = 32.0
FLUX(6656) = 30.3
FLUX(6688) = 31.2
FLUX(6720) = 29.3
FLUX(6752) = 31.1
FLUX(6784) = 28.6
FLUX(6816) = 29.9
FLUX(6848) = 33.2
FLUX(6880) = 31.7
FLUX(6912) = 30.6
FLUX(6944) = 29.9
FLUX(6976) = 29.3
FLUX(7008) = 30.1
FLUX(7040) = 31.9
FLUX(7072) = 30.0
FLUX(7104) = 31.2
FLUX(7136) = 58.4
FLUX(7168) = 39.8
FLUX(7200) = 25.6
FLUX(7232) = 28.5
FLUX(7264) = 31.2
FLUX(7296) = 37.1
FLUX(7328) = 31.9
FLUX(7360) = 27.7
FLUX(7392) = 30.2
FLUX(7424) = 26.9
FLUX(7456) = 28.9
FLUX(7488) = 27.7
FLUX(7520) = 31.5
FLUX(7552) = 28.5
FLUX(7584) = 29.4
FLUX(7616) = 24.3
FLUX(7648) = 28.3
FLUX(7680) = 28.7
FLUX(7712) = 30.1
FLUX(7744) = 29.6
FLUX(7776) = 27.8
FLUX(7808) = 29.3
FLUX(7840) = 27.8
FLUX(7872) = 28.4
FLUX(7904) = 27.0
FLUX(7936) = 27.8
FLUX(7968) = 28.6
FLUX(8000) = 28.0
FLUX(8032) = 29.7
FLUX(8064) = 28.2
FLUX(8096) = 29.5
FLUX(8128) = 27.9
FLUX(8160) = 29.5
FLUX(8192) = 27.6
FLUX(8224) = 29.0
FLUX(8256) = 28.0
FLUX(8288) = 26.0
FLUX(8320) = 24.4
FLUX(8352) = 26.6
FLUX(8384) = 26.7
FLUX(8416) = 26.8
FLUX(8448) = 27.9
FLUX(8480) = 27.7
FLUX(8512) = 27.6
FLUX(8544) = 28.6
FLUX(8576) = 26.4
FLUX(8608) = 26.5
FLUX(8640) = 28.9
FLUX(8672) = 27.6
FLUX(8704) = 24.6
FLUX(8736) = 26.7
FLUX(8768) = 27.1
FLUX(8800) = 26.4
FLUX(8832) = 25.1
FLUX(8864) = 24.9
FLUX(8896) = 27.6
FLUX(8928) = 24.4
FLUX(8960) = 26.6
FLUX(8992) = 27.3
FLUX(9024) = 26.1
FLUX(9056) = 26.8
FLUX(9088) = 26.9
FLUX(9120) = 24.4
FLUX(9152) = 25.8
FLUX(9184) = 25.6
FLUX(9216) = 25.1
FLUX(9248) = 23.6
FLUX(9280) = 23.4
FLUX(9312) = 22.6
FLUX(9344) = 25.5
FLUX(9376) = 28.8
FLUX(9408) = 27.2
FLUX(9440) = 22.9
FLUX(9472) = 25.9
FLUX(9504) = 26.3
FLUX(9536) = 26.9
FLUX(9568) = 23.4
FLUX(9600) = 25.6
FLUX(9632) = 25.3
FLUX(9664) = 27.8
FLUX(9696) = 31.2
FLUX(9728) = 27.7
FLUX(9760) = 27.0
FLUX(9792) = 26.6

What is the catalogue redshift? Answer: 0.09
